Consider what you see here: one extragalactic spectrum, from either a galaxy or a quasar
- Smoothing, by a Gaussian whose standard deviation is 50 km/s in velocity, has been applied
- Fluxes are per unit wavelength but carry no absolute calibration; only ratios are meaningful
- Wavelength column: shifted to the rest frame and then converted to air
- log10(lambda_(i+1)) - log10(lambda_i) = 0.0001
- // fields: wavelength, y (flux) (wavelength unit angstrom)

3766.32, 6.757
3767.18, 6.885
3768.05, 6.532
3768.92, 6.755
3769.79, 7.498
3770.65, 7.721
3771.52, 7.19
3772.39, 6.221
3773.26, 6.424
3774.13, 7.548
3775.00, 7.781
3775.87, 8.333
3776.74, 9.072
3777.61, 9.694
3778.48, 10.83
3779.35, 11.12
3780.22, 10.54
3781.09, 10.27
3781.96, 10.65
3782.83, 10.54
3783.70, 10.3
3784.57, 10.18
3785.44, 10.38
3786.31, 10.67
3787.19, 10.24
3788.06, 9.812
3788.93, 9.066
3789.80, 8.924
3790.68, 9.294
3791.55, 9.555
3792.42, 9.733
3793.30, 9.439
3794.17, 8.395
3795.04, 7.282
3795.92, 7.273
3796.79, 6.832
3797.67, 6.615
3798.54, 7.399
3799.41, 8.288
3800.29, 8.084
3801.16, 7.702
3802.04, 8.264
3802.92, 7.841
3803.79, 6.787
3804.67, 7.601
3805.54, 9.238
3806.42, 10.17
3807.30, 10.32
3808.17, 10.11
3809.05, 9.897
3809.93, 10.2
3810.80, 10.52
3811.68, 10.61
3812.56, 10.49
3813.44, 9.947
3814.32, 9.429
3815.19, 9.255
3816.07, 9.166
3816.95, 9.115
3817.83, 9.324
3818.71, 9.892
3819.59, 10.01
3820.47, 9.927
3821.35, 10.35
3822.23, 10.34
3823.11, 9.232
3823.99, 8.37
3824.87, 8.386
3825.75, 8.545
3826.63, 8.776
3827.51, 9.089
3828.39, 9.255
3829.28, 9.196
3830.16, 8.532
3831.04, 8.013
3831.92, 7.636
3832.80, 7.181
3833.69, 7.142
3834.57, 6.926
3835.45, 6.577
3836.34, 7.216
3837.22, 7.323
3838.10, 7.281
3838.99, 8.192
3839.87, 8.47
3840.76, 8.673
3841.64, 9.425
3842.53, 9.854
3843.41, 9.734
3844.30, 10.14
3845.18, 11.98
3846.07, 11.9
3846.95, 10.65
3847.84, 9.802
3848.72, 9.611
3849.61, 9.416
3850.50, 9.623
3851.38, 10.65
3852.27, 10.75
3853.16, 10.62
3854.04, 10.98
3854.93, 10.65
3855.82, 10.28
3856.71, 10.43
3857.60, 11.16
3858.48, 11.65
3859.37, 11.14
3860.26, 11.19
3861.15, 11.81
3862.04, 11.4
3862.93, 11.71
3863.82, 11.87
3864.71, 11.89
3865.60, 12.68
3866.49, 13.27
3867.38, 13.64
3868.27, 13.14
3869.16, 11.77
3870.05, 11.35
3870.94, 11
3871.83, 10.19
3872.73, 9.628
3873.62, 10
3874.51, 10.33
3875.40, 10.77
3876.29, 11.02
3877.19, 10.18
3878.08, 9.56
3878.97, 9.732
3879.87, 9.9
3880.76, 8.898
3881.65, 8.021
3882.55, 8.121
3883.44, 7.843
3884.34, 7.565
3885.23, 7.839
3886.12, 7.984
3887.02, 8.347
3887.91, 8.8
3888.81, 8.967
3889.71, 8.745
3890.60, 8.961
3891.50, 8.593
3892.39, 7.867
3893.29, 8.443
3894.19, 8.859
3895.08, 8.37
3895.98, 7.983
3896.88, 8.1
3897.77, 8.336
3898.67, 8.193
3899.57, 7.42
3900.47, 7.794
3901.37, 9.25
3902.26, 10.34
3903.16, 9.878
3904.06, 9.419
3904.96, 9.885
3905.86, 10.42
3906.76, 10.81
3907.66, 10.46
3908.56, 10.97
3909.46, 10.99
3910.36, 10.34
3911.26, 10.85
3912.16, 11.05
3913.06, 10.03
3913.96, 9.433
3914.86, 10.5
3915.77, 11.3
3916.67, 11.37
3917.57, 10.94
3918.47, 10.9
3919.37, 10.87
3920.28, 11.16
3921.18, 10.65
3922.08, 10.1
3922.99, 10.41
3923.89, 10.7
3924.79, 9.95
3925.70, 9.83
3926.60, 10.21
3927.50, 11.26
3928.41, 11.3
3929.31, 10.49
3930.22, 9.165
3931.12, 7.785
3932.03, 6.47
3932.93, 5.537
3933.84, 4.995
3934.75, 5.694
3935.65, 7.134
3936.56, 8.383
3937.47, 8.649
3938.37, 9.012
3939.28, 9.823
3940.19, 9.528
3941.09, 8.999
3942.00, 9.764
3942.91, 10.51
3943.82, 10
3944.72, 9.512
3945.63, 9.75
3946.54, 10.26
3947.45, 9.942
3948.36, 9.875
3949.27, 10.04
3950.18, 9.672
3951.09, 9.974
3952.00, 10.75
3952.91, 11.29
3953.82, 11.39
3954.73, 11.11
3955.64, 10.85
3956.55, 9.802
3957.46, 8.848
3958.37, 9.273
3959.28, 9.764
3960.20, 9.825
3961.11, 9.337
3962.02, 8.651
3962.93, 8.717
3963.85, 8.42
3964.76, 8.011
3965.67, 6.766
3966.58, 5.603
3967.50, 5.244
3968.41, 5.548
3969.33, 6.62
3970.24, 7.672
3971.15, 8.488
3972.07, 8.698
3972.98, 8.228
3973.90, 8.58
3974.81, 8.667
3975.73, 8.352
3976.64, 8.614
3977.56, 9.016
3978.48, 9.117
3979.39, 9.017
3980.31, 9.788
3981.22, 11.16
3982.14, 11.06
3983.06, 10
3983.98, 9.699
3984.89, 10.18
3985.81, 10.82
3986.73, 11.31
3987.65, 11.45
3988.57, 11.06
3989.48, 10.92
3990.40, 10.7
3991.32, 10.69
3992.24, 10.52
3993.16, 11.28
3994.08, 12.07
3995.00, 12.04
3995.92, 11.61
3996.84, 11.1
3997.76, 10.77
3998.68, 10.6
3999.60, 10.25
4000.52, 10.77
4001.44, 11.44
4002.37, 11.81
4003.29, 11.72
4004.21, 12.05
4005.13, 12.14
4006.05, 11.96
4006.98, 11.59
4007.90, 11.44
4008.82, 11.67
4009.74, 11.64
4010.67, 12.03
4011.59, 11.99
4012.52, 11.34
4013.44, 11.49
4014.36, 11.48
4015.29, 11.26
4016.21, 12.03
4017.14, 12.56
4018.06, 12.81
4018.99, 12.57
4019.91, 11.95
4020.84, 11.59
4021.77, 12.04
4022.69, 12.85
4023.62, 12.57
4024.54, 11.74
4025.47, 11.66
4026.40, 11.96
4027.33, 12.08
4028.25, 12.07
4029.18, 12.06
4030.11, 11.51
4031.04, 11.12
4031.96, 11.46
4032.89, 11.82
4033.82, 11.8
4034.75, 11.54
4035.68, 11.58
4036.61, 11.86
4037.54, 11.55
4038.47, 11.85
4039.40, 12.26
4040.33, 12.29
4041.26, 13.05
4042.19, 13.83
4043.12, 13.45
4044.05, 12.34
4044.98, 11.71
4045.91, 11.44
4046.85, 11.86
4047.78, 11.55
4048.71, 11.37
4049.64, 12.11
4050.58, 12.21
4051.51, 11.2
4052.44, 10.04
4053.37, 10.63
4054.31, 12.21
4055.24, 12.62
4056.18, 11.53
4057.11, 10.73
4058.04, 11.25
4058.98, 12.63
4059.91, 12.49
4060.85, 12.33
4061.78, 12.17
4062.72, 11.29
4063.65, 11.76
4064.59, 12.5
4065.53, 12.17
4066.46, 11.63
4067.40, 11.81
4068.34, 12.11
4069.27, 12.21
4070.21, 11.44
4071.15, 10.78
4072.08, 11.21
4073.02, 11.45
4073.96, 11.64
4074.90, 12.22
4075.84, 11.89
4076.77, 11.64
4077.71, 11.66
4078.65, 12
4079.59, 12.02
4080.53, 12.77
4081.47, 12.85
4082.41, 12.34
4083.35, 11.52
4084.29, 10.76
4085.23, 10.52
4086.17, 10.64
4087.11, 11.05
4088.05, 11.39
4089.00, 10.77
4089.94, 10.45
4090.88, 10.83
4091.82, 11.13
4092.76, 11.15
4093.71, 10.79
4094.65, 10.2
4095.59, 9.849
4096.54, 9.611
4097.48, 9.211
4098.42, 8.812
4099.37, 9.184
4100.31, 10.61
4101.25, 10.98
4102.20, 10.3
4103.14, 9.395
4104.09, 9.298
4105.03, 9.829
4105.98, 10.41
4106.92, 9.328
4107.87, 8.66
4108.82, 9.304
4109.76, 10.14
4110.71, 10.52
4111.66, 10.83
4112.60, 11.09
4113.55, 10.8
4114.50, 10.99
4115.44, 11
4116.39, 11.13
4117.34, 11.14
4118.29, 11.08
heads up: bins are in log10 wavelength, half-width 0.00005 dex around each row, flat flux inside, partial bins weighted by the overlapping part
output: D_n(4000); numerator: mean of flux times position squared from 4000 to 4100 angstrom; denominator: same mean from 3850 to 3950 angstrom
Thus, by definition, 1.27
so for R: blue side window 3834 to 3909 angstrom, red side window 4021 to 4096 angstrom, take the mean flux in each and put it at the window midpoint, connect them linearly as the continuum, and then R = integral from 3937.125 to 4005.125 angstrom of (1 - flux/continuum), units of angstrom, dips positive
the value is 6.45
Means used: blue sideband 9.76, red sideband 11.7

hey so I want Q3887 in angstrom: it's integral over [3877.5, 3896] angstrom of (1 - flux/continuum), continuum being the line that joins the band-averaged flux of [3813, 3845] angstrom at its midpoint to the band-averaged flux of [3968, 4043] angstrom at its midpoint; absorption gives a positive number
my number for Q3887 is 1.9 angstrom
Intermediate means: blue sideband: 8.8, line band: 8.57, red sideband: 11.1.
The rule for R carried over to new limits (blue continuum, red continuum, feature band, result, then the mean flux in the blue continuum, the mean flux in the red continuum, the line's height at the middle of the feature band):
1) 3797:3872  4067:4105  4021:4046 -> -3.1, 9.69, 11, 10.7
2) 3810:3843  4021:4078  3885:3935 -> 3.0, 8.87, 11.9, 9.99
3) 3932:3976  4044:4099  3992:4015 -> -3.7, 8.76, 11.4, 9.88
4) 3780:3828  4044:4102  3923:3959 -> 3.1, 9.24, 11.4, 10.3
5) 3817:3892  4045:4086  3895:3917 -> 1.0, 9.72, 11.7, 10.2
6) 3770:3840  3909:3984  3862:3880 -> -4.2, 8.87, 9.36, 9.1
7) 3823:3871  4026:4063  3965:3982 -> 4.7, 9.95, 11.9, 11.2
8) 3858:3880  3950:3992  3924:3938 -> 2.2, 11.3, 9.33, 10.1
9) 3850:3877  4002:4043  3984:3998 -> 0.9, 11.2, 12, 11.8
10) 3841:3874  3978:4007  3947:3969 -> 3.7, 11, 10.9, 11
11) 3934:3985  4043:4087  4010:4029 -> -2.5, 9.05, 11.7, 10.6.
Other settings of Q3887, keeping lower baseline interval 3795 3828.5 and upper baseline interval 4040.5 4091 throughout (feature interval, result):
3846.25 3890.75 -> -3.4 angstrom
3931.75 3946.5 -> 2.8 angstrom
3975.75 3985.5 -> 1.0 angstrom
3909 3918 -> -0.5 angstrom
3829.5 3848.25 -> 1.2 angstrom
